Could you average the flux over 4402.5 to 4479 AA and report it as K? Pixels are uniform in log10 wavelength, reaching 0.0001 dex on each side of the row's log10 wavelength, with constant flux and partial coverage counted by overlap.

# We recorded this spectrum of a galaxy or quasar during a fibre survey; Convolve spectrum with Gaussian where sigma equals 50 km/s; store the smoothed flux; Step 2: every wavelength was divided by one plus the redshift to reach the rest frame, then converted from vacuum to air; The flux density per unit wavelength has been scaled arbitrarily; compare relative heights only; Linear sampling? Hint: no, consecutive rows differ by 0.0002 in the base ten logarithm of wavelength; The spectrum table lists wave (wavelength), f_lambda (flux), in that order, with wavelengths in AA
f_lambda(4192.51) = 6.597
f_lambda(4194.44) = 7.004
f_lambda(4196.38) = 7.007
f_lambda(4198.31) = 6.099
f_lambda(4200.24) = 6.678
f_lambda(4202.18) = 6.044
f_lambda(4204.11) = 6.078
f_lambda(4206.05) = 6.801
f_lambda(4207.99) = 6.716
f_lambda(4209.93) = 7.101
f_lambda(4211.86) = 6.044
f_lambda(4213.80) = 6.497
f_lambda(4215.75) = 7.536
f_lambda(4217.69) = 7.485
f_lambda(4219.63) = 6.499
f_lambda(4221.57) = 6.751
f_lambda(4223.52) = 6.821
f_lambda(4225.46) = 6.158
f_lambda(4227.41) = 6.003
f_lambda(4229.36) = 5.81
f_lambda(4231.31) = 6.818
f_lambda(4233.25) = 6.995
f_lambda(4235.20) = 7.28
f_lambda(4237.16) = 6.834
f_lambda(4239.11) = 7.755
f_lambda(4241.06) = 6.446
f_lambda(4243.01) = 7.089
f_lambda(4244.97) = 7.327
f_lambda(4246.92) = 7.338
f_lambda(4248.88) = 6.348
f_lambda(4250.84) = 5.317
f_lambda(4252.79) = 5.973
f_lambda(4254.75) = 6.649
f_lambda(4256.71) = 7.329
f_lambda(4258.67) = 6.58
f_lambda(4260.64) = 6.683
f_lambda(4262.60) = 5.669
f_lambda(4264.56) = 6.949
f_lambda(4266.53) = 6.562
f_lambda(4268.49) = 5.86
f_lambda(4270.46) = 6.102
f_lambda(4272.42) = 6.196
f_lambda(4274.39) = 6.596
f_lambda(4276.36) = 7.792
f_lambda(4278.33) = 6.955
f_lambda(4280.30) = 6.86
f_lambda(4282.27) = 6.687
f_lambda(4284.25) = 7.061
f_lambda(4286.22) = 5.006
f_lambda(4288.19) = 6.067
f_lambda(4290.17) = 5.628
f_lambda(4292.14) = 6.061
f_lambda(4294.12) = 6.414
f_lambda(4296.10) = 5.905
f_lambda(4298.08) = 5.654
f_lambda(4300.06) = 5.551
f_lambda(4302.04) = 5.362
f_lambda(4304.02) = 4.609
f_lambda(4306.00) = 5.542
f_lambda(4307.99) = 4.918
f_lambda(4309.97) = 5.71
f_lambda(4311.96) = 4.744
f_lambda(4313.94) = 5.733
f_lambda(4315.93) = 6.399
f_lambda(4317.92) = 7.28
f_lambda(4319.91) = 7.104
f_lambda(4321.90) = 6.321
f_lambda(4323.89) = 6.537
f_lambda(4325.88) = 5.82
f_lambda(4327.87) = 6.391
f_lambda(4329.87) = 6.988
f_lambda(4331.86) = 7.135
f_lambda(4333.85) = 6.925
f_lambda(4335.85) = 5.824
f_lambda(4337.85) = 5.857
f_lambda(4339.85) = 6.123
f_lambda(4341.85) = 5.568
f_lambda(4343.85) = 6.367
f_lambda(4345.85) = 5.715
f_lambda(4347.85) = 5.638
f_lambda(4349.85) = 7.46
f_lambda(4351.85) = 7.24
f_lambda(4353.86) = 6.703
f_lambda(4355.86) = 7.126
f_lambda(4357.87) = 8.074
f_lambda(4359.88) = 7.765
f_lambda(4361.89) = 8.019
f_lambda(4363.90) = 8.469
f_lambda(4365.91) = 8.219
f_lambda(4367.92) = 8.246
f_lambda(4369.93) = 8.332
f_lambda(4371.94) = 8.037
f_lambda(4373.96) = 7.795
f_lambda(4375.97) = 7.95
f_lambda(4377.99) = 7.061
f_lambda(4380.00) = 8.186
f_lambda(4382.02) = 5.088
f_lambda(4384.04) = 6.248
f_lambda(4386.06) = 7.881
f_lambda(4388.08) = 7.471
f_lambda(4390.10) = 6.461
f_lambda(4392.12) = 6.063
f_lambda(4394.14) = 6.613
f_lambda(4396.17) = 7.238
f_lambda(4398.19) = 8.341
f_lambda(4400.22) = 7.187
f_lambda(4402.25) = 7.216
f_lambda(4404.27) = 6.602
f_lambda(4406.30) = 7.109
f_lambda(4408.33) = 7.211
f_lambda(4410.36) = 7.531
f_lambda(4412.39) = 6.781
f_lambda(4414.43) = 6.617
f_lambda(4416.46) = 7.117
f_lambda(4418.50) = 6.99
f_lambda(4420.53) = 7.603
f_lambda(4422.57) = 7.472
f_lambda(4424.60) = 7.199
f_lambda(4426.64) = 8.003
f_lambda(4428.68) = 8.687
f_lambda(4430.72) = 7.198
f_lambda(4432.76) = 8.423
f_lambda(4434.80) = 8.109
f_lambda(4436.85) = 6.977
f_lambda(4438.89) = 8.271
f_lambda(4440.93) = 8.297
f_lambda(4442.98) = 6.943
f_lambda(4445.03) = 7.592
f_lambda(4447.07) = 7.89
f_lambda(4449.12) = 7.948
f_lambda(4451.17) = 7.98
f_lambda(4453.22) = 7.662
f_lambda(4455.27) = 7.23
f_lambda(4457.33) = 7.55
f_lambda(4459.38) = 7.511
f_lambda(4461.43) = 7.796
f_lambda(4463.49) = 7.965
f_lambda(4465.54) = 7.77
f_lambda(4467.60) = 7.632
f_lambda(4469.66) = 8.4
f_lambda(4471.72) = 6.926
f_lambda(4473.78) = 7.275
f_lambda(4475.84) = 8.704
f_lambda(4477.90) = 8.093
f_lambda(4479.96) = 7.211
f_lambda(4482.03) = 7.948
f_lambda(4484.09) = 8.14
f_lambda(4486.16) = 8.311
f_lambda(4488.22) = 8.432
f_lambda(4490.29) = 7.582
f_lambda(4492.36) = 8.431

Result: 7.59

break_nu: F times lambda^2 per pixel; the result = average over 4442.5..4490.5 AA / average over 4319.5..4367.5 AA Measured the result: 1.2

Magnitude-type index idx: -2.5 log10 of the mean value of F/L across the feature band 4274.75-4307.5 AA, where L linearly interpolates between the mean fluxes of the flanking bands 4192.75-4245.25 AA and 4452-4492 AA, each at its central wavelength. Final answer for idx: 0.16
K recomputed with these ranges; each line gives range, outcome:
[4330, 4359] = 6.57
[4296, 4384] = 6.63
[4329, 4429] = 7.14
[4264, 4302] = 6.28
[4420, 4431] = 7.73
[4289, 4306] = 5.65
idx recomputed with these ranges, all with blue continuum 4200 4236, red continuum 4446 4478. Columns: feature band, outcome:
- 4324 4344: 0.139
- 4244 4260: 0.030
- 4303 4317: 0.293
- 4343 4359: 0.069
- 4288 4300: 0.181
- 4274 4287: 0.029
